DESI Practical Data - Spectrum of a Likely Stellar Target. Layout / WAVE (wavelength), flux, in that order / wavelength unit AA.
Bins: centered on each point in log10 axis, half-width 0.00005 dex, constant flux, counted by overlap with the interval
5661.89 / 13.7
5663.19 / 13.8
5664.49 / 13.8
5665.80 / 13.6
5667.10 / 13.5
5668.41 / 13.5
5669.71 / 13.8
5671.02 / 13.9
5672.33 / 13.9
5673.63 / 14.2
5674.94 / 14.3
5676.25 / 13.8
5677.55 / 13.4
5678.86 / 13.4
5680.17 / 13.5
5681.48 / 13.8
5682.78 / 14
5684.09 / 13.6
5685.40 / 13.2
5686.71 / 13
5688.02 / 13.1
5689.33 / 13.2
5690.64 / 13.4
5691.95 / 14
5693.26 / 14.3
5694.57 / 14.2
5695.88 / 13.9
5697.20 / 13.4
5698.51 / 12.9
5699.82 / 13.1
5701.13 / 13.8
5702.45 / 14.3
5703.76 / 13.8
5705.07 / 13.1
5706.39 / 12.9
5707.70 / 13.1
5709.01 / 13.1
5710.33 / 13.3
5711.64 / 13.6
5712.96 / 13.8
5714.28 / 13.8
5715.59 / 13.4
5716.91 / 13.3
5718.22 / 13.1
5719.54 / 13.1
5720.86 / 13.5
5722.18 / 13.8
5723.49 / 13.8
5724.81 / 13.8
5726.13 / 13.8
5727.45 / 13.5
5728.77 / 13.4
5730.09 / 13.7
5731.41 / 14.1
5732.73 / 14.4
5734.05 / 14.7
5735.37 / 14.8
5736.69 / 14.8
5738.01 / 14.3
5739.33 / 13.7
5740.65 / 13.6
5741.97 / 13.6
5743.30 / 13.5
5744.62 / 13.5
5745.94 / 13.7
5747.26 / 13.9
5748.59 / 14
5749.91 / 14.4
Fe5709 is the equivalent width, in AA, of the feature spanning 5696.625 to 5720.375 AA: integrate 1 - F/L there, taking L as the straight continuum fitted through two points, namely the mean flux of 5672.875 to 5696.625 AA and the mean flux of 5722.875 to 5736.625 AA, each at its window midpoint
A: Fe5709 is 0.8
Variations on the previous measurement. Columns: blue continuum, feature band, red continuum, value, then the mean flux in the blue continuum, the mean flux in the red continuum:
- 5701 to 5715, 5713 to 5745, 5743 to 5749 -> -0.4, 13.5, 13.7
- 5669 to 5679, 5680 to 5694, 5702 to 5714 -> 0.1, 13.9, 13.4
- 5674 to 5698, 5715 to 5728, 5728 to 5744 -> 0.4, 13.6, 14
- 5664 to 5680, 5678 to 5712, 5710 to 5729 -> 0.4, 13.7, 13.5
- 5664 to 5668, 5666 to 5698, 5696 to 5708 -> -0.4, 13.6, 13.4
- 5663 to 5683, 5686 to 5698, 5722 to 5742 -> 0.2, 13.8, 14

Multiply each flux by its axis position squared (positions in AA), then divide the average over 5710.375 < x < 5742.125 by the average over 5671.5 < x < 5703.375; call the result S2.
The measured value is 1.02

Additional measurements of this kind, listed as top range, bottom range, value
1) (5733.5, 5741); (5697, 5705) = 1.07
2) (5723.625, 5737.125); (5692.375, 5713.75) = 1.05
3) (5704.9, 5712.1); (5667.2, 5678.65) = 0.97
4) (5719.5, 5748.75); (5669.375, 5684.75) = 1.03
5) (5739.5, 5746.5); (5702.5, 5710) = 1.04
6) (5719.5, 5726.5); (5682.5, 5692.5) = 1.03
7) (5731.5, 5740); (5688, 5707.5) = 1.08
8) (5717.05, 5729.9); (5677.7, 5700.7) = 1.01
